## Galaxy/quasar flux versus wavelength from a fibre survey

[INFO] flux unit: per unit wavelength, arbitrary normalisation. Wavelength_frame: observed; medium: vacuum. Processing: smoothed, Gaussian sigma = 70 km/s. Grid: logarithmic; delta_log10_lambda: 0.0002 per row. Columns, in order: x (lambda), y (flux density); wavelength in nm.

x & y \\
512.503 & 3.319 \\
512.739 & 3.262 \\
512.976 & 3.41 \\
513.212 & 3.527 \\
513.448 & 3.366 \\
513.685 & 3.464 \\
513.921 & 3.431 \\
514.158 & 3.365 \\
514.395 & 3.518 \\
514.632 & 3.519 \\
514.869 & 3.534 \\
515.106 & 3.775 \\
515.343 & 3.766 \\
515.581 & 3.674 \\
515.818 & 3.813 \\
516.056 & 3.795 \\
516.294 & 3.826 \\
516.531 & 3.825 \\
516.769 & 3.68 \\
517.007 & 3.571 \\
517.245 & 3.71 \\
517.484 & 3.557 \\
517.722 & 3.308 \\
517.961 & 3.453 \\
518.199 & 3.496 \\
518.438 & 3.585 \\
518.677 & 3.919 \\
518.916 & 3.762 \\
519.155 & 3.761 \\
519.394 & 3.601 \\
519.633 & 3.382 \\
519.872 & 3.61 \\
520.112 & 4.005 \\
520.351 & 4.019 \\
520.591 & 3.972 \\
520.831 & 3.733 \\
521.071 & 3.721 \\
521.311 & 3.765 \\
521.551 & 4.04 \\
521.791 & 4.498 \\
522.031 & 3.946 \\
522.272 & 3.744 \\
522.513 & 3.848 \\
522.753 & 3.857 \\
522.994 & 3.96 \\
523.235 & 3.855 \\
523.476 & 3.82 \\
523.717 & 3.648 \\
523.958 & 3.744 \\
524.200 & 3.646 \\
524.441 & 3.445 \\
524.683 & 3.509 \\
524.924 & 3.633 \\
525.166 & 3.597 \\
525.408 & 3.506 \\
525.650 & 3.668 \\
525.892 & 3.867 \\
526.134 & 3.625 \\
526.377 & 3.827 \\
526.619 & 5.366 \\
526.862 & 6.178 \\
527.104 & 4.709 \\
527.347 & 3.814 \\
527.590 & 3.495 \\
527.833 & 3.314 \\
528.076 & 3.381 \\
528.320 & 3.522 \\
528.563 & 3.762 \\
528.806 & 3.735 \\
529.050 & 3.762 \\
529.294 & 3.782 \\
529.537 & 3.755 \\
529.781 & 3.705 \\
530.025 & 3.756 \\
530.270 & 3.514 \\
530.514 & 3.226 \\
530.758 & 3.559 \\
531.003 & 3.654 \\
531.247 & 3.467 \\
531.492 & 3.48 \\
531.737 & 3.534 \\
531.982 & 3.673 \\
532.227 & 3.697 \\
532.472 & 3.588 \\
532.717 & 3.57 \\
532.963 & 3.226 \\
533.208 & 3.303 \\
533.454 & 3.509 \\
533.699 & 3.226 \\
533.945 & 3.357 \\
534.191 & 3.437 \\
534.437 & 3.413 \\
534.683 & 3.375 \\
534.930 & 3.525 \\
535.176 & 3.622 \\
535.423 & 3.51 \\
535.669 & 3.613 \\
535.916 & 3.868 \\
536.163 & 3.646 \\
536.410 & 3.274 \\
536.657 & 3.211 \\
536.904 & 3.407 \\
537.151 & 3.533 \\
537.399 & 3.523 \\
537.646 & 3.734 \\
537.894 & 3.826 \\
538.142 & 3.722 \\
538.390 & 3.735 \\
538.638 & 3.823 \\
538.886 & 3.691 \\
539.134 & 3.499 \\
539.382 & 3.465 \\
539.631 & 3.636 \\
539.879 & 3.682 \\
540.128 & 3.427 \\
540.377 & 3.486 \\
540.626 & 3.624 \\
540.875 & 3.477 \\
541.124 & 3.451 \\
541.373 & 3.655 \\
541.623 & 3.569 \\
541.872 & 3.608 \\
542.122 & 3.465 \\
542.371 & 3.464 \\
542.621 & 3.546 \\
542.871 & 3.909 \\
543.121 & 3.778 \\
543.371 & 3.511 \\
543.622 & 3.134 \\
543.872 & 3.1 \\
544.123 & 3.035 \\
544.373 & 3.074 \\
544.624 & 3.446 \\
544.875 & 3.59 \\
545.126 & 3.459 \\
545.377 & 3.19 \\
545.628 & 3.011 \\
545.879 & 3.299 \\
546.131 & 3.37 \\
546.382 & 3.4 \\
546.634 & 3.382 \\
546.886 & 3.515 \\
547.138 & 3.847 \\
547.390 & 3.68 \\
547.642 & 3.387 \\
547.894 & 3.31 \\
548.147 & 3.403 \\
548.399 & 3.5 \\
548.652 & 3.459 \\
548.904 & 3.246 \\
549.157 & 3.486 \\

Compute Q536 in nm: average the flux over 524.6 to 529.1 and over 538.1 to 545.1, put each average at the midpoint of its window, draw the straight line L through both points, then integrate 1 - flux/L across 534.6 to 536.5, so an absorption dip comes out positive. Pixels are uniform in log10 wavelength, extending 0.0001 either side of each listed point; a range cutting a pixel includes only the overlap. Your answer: 0.06 nm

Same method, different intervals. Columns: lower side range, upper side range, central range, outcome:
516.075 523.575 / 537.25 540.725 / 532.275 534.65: 0.17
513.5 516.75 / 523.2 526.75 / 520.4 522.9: -0.12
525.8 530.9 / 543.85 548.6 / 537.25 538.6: -0.04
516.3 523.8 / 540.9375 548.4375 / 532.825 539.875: 0.04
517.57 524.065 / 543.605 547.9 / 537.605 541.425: -0.17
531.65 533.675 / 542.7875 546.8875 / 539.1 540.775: -0.07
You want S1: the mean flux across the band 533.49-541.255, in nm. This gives 3.54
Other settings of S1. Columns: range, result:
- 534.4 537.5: 3.5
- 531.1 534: 3.47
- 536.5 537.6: 3.44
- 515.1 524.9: 3.75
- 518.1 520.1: 3.66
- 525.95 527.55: 4.5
